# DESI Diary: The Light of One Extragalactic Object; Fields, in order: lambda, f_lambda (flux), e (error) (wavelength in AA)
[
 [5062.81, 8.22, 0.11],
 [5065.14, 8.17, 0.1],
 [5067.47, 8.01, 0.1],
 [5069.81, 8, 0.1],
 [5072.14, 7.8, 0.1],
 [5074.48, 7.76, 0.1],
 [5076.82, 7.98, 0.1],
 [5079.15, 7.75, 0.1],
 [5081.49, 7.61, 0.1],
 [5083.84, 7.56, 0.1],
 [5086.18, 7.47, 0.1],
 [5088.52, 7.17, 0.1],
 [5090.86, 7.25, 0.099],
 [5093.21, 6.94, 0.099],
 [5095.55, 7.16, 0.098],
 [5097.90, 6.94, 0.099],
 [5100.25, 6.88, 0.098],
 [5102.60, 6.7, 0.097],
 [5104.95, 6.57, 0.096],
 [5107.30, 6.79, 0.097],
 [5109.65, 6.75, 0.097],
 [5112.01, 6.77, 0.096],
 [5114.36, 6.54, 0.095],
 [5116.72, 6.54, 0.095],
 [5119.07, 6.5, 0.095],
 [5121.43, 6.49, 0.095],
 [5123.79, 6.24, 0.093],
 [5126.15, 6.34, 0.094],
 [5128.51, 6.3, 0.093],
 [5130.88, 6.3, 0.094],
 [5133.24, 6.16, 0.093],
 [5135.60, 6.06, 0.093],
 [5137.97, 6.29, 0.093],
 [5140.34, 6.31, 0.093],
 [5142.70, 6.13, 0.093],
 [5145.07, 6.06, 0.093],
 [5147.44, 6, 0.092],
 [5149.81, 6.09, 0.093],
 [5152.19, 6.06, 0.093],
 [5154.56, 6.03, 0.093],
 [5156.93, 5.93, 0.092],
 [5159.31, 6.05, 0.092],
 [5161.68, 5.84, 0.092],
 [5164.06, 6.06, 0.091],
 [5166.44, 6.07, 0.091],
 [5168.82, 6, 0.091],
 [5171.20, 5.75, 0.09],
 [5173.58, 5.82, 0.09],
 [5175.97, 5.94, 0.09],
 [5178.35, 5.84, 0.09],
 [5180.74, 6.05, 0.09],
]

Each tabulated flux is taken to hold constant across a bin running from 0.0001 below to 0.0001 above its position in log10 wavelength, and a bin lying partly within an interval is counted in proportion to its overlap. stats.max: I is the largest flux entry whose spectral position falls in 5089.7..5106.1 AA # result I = 7.25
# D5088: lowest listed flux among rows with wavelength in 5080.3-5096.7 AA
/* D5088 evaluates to 6.94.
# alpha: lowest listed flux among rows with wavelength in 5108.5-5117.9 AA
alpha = 6.54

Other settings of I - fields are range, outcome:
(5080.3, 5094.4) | 7.61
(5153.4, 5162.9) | 6.05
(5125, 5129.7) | 6.34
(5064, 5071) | 8.17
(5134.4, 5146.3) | 6.31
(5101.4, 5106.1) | 6.7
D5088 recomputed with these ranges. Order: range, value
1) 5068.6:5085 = 7.56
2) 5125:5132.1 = 6.3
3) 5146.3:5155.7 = 6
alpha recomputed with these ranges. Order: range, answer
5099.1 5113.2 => 6.57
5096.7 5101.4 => 6.88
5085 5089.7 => 7.17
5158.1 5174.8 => 5.75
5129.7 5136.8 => 6.06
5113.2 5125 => 6.24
